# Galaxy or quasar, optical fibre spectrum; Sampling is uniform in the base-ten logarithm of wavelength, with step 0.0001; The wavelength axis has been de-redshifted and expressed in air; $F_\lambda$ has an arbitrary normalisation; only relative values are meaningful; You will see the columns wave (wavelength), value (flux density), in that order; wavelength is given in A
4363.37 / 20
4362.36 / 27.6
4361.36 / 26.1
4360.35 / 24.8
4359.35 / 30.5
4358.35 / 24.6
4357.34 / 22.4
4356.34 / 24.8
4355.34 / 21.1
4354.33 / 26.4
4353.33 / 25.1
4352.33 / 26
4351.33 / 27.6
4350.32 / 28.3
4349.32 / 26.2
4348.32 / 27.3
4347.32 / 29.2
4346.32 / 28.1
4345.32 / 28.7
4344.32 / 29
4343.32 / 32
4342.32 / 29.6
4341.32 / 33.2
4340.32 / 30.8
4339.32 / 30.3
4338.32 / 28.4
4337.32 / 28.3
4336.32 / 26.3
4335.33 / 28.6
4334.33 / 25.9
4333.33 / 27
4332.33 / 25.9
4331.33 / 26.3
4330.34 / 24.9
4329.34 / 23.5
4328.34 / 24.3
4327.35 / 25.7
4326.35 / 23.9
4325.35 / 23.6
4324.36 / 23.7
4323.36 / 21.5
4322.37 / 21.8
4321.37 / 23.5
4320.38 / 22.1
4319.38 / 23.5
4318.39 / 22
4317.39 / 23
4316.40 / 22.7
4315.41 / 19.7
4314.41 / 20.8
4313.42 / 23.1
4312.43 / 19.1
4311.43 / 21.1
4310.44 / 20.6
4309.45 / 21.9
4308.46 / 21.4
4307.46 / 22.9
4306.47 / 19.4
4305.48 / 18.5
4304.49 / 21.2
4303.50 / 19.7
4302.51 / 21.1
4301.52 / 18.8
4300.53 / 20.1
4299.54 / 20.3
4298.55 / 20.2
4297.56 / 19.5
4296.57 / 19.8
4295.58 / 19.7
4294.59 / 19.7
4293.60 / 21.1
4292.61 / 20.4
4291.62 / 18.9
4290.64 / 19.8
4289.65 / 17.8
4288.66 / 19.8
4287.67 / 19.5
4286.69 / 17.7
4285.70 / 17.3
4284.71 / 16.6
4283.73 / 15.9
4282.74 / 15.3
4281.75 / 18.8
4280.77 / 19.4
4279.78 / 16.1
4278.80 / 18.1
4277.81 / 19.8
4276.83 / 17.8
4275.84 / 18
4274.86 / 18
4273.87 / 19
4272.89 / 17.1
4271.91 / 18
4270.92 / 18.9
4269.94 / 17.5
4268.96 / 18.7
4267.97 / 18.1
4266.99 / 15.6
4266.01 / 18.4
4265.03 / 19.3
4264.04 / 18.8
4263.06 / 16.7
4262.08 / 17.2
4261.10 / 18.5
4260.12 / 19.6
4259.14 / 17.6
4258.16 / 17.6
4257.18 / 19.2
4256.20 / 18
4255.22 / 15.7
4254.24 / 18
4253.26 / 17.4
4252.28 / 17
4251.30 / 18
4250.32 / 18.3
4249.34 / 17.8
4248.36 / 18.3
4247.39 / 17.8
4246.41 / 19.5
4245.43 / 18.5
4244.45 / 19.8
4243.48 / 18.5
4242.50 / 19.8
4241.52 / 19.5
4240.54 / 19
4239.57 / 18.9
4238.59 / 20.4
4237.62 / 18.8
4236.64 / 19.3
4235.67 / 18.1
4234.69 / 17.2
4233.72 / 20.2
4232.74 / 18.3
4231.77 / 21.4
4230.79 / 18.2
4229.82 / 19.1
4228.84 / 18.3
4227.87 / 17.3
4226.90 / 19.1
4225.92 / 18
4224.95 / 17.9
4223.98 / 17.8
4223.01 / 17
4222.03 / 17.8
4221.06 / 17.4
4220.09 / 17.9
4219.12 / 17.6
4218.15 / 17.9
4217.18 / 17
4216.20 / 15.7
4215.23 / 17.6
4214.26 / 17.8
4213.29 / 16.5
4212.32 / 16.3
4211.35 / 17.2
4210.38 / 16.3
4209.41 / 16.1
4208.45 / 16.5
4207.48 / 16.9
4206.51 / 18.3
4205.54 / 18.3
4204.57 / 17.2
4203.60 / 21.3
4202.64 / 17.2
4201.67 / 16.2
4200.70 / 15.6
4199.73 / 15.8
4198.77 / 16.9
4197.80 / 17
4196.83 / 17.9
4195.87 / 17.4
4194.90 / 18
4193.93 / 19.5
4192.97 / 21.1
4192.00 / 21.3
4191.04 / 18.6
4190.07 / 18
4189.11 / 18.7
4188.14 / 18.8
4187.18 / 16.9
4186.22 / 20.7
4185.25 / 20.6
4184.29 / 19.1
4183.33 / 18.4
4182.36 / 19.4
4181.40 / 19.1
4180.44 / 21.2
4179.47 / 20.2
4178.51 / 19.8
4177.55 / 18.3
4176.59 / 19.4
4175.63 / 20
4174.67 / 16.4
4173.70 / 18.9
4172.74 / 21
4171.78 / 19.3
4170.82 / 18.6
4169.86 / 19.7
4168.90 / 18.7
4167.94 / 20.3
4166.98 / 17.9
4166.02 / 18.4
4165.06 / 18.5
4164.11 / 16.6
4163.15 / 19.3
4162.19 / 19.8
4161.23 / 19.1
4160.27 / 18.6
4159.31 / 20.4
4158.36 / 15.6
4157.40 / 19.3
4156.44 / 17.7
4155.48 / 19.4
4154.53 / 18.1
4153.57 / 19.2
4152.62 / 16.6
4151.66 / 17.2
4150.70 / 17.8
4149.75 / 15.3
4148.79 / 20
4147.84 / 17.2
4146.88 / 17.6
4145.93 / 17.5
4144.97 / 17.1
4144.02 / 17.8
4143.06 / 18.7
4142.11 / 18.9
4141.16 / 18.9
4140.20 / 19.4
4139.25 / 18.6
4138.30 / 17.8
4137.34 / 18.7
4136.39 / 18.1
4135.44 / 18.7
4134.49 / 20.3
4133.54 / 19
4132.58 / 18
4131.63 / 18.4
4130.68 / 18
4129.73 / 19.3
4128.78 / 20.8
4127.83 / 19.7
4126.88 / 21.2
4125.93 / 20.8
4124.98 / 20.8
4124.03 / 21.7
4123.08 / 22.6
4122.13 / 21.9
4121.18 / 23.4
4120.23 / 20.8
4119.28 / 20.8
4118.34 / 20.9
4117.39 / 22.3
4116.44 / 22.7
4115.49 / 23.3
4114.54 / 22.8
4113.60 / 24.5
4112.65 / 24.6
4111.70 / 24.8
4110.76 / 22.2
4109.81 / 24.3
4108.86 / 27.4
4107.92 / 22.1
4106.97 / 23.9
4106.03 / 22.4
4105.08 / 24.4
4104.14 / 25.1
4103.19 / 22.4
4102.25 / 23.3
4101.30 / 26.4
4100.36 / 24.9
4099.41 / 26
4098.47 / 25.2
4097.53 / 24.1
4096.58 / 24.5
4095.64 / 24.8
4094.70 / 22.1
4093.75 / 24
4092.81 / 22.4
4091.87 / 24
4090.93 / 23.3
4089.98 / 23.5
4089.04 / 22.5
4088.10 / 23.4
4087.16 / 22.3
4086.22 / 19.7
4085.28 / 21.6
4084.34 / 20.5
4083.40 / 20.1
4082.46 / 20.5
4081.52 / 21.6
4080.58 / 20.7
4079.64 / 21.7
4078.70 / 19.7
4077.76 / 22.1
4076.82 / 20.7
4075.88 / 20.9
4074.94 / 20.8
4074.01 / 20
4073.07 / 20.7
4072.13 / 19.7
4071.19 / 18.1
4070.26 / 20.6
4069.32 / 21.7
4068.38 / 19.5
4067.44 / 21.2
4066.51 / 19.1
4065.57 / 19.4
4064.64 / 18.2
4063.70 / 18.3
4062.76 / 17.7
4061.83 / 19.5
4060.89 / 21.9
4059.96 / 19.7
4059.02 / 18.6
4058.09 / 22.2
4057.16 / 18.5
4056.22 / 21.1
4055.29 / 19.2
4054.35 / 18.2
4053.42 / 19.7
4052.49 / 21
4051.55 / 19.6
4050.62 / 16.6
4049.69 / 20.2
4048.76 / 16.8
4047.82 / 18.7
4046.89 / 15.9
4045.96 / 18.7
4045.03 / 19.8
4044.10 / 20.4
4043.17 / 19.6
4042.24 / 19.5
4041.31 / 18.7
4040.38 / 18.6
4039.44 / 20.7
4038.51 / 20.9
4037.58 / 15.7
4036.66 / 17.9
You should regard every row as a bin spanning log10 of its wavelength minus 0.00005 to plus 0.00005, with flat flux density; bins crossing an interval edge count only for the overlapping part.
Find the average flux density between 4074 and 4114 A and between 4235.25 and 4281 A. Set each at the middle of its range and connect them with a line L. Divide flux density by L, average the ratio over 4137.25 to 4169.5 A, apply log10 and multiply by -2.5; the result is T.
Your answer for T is 0.16 mag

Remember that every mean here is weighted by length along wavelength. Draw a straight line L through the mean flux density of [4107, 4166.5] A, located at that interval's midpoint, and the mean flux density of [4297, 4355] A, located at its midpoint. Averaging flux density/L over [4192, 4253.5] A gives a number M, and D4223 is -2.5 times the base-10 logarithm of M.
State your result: 0.21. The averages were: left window 19.9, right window 24.4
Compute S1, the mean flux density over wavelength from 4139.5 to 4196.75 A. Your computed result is 18.7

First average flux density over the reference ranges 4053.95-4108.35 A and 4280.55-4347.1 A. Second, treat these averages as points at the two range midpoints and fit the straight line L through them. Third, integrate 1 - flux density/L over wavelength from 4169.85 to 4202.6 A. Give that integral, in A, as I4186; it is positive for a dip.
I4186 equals 4.96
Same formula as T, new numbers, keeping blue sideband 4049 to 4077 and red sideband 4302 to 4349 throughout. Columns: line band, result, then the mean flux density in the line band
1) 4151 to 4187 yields 0.15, 18.9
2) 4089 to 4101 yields -0.18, 24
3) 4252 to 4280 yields 0.29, 17.9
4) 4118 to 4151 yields 0.09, 19.3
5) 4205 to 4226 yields 0.29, 17.3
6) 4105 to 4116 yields -0.16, 23.9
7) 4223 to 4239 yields 0.22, 18.7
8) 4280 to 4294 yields 0.28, 18.4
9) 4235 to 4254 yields 0.23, 18.6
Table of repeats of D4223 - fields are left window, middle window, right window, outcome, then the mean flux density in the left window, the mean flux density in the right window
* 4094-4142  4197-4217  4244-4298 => 0.16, 22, 18.3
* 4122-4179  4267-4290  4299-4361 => 0.27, 18.9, 24.6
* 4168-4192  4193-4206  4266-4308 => 0.09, 19.2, 18.8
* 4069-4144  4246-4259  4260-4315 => 0.10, 21.7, 19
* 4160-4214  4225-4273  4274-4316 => 0.04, 18.4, 19.4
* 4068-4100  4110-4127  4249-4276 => -0.06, 21.9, 17.9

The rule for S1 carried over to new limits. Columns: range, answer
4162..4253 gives 18.4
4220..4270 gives 18.3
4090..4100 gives 24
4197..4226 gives 17.2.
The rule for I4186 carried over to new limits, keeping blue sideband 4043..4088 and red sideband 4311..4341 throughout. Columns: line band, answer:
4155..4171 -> 2.14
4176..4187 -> 1.17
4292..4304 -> 1.97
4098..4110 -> -2.27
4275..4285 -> 2.55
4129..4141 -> 1.34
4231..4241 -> 1.63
